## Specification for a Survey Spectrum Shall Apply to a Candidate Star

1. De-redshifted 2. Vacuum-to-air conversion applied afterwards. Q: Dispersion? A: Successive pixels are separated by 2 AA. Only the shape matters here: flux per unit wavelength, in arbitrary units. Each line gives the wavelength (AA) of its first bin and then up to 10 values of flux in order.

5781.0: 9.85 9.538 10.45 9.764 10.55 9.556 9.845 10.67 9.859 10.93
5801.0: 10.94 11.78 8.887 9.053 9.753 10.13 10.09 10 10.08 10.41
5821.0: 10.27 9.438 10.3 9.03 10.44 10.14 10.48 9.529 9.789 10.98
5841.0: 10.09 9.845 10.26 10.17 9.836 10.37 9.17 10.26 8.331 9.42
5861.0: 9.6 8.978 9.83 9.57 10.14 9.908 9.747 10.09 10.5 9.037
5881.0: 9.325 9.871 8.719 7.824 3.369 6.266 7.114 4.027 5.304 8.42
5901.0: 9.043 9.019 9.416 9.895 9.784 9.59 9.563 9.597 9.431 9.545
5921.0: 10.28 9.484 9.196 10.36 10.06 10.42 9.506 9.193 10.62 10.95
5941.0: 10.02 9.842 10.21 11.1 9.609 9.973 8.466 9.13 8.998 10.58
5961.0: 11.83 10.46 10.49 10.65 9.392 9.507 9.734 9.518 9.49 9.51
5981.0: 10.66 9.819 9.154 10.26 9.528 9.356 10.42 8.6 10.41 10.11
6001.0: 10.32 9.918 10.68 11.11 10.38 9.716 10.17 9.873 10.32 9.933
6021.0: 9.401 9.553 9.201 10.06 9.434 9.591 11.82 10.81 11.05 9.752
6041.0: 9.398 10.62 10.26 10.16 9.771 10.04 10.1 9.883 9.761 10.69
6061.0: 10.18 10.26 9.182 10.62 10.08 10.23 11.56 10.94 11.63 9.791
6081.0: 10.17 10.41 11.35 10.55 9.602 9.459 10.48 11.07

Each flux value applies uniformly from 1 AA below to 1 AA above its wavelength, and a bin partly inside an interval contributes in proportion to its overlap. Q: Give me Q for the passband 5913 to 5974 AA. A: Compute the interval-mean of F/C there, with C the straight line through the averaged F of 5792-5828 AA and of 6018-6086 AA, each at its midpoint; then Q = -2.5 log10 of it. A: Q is 0.02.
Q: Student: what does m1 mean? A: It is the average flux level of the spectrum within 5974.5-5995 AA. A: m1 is 9.72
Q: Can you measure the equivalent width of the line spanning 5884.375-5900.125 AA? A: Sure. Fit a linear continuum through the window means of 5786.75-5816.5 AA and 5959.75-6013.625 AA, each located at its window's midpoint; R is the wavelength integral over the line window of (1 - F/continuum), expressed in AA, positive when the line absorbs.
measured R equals 5.84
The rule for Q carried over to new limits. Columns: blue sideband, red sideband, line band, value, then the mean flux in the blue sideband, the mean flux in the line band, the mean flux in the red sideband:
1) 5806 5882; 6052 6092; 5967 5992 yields 0.05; 9.85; 9.7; 10.3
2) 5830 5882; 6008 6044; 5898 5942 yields 0.02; 9.82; 9.7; 10.1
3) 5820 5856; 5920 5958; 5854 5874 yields 0.04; 10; 9.58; 9.86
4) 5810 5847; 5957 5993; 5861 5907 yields 0.18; 10.1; 8.49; 9.98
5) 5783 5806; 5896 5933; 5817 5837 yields 0.00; 10.3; 10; 9.36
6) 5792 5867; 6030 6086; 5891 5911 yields 0.25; 9.97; 8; 10.4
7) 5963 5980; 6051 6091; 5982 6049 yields 0.00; 9.83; 10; 10.3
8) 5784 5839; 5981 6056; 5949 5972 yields 0.01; 10.1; 9.94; 10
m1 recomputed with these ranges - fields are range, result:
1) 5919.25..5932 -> 9.94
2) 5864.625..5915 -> 8.62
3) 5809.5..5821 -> 10.1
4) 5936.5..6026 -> 9.97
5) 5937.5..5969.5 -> 10.1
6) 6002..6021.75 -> 10.2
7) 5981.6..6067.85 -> 10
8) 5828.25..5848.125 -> 10.2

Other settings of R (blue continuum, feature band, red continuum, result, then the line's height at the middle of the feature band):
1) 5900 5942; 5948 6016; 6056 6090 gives 0.59 AA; 10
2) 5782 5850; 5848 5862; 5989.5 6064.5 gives 0.71 AA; 10.1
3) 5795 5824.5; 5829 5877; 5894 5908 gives -4.34 AA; 9.07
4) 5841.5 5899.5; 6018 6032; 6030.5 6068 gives 0.60 AA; 10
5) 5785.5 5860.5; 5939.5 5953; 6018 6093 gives 0.11 AA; 10.1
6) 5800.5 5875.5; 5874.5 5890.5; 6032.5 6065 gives 2.42 AA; 9.98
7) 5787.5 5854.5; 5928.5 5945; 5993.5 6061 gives 0.00 AA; 10.1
